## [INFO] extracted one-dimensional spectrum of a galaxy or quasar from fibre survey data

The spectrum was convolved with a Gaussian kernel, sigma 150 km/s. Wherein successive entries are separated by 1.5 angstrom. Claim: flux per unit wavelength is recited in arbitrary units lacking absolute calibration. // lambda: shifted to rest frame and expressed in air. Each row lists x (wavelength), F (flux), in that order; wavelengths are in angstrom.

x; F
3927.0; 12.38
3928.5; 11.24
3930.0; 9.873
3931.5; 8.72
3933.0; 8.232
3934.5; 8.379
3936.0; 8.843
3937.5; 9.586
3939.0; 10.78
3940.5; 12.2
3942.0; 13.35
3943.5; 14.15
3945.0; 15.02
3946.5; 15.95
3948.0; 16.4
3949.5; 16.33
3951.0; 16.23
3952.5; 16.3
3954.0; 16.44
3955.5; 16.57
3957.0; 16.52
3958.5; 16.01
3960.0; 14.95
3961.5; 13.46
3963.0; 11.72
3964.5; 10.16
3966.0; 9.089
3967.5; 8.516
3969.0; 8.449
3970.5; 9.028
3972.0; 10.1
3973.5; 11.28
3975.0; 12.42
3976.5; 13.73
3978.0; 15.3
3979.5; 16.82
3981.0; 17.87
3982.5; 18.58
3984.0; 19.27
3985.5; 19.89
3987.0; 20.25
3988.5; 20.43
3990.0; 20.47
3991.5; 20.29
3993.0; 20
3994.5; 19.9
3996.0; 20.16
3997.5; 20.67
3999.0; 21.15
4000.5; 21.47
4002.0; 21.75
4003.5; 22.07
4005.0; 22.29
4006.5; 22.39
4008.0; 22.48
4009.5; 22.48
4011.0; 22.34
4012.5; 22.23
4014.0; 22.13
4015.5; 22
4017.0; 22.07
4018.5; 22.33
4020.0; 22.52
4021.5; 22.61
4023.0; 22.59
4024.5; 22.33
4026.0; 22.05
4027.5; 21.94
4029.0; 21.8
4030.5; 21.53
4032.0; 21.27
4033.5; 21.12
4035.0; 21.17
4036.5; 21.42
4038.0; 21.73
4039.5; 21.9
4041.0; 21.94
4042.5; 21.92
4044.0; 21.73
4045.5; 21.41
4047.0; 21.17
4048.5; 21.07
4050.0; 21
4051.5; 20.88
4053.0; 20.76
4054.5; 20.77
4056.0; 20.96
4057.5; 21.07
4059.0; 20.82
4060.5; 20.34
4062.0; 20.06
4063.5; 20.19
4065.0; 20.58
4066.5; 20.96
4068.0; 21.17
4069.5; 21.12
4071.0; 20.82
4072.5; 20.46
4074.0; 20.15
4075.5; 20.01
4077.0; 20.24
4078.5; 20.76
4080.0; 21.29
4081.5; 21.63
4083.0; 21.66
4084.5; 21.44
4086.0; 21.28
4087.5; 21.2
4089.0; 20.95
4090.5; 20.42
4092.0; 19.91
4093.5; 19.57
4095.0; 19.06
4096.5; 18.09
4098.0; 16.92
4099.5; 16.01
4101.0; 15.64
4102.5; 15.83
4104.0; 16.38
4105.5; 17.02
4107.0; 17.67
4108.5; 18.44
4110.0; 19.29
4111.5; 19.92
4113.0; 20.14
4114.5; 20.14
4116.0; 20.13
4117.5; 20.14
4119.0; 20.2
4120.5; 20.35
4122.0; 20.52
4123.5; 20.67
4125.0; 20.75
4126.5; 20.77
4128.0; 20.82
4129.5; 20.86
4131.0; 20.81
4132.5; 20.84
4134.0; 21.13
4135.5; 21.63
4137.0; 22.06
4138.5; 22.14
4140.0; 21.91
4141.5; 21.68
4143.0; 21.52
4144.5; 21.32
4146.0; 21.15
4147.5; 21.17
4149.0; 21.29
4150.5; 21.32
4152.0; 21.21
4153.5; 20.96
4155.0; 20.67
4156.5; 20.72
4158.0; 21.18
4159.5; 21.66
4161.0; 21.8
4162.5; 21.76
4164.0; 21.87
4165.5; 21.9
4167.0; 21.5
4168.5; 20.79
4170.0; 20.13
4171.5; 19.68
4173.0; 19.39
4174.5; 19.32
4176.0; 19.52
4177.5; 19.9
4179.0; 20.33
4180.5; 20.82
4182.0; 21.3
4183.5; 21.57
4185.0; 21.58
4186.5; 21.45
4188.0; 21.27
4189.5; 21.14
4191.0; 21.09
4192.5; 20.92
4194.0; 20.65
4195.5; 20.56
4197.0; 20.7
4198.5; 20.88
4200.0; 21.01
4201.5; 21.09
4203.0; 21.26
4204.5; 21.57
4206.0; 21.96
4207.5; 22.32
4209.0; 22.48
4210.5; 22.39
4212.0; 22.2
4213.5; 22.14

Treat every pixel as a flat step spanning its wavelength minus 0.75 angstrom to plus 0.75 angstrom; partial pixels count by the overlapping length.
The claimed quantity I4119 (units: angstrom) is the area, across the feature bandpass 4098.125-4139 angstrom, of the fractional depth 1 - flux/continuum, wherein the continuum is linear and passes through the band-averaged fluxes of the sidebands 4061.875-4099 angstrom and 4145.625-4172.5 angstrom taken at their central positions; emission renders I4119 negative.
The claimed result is 2.3 angstrom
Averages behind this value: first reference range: 20.4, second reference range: 21.1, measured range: 19.6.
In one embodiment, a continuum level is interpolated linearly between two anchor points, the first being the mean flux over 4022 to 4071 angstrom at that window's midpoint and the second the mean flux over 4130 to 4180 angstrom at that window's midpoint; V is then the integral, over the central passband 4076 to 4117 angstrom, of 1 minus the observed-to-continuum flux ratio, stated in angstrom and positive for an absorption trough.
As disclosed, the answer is 3.6 angstrom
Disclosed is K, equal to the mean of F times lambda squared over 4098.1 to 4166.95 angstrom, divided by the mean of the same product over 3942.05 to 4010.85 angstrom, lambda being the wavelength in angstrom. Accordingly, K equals 1.31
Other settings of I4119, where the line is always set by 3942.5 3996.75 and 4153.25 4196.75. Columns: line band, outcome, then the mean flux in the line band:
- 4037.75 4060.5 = -4.7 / 21.2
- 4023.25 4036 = -3.5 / 21.7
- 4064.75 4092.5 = -3.8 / 20.9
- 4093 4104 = 1.0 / 17.2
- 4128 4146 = -1.4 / 21.4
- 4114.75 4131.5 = -0.9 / 20.5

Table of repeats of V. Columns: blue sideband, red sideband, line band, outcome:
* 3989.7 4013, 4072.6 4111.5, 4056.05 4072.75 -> -0.67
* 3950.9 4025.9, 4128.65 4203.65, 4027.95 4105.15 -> -4.27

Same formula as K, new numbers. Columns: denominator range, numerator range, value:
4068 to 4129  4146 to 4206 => 1.10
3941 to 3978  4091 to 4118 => 1.47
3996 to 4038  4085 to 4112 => 0.88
